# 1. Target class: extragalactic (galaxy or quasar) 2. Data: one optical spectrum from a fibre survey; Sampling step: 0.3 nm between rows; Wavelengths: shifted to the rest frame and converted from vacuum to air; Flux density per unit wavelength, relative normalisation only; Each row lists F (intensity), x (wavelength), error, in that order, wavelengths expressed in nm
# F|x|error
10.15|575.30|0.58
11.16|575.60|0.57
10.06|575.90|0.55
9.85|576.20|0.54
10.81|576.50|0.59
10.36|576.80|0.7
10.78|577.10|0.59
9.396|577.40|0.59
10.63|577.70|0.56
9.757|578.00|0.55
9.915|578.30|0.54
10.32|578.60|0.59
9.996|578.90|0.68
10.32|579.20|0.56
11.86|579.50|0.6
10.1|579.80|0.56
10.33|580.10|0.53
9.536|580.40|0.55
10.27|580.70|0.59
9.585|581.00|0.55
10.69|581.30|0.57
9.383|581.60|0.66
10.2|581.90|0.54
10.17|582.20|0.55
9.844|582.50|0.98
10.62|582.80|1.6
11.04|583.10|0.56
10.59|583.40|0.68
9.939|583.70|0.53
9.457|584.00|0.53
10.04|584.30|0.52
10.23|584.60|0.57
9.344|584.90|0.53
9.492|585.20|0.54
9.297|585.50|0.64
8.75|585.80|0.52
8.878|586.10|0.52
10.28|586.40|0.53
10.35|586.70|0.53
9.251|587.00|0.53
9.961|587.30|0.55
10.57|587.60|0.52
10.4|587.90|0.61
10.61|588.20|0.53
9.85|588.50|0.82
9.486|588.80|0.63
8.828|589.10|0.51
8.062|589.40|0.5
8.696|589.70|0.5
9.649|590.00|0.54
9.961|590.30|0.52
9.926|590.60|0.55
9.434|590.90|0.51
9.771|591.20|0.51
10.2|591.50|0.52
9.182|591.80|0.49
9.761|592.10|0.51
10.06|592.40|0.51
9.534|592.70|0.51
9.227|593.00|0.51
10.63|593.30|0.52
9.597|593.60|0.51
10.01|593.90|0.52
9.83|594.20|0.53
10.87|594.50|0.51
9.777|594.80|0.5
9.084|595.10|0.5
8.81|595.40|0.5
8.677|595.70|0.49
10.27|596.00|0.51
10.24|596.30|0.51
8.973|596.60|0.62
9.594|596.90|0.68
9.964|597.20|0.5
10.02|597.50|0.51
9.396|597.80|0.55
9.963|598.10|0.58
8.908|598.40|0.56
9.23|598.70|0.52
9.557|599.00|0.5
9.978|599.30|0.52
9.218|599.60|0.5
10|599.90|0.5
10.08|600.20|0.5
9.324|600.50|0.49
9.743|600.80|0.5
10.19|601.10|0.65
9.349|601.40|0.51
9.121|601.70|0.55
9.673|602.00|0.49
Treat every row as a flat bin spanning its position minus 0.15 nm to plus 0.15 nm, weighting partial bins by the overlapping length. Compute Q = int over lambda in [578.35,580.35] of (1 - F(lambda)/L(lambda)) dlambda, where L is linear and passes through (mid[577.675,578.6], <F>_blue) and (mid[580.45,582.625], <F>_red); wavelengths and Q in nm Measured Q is -0.07 nm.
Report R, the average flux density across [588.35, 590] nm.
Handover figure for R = 9.04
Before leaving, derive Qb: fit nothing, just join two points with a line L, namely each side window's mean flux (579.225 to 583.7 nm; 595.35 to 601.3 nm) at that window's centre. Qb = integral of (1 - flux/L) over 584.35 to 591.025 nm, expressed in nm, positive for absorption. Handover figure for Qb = 0.29 nm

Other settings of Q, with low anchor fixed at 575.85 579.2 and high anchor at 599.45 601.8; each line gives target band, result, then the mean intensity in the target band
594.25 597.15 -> 0.04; 9.61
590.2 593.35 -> 0.03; 9.76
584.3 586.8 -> 0.10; 9.59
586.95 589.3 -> 0.02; 9.86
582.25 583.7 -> -0.06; 10.4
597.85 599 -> 0.04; 9.39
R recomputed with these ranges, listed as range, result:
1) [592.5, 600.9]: 9.66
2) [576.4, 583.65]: 10.3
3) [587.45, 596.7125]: 9.68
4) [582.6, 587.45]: 9.84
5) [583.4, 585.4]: 9.8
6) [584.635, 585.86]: 9.35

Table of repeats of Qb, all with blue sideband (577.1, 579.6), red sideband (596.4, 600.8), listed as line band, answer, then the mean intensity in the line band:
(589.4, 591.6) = 0.07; 9.54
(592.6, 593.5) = 0.00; 9.8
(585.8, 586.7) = 0.04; 9.57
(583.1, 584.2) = 0.00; 10.1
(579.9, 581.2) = 0.03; 9.97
